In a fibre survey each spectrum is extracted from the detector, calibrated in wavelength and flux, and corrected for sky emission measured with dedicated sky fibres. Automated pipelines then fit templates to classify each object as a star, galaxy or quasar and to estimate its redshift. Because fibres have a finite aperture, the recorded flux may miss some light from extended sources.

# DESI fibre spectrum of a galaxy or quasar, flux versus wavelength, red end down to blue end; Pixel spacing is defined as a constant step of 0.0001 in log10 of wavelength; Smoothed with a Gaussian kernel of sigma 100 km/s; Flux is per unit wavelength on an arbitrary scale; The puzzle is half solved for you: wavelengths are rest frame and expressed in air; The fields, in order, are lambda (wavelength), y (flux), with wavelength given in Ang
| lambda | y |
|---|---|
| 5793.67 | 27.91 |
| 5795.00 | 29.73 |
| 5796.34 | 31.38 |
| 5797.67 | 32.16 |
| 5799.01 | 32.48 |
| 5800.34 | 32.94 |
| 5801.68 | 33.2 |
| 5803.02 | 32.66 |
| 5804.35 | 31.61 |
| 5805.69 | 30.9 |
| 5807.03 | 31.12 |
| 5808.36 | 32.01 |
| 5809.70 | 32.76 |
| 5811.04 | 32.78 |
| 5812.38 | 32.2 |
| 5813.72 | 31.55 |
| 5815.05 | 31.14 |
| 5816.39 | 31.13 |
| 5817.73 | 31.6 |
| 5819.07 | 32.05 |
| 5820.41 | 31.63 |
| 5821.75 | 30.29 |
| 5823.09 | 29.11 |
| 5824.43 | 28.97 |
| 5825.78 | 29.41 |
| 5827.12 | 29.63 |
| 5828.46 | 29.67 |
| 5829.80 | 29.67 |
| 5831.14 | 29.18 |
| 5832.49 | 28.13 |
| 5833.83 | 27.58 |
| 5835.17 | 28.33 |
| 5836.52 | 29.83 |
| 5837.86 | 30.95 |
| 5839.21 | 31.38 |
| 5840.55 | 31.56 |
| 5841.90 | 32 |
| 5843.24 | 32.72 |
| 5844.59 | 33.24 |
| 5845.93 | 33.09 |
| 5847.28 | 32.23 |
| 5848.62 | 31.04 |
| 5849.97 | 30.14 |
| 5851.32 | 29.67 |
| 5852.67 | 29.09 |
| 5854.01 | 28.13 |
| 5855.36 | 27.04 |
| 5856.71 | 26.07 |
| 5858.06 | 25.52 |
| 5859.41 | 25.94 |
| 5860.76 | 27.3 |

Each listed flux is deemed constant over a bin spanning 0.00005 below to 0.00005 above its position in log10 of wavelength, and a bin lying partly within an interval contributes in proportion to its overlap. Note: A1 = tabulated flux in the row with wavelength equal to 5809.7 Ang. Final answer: 32.76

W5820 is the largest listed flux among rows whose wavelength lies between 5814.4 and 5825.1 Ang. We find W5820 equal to 32.05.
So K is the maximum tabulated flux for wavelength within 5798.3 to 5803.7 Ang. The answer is 33.2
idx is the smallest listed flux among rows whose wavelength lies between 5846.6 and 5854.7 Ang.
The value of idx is 28.13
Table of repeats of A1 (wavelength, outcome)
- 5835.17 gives 28.33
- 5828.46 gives 29.67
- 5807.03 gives 31.12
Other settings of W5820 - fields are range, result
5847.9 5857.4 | 31.04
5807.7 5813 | 32.78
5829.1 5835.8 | 29.67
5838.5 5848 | 33.24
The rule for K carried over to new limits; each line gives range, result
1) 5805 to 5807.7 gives 31.12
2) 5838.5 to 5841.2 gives 31.56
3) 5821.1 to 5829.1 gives 30.29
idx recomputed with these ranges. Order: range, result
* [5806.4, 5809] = 31.12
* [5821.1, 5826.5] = 28.97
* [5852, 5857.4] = 26.07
